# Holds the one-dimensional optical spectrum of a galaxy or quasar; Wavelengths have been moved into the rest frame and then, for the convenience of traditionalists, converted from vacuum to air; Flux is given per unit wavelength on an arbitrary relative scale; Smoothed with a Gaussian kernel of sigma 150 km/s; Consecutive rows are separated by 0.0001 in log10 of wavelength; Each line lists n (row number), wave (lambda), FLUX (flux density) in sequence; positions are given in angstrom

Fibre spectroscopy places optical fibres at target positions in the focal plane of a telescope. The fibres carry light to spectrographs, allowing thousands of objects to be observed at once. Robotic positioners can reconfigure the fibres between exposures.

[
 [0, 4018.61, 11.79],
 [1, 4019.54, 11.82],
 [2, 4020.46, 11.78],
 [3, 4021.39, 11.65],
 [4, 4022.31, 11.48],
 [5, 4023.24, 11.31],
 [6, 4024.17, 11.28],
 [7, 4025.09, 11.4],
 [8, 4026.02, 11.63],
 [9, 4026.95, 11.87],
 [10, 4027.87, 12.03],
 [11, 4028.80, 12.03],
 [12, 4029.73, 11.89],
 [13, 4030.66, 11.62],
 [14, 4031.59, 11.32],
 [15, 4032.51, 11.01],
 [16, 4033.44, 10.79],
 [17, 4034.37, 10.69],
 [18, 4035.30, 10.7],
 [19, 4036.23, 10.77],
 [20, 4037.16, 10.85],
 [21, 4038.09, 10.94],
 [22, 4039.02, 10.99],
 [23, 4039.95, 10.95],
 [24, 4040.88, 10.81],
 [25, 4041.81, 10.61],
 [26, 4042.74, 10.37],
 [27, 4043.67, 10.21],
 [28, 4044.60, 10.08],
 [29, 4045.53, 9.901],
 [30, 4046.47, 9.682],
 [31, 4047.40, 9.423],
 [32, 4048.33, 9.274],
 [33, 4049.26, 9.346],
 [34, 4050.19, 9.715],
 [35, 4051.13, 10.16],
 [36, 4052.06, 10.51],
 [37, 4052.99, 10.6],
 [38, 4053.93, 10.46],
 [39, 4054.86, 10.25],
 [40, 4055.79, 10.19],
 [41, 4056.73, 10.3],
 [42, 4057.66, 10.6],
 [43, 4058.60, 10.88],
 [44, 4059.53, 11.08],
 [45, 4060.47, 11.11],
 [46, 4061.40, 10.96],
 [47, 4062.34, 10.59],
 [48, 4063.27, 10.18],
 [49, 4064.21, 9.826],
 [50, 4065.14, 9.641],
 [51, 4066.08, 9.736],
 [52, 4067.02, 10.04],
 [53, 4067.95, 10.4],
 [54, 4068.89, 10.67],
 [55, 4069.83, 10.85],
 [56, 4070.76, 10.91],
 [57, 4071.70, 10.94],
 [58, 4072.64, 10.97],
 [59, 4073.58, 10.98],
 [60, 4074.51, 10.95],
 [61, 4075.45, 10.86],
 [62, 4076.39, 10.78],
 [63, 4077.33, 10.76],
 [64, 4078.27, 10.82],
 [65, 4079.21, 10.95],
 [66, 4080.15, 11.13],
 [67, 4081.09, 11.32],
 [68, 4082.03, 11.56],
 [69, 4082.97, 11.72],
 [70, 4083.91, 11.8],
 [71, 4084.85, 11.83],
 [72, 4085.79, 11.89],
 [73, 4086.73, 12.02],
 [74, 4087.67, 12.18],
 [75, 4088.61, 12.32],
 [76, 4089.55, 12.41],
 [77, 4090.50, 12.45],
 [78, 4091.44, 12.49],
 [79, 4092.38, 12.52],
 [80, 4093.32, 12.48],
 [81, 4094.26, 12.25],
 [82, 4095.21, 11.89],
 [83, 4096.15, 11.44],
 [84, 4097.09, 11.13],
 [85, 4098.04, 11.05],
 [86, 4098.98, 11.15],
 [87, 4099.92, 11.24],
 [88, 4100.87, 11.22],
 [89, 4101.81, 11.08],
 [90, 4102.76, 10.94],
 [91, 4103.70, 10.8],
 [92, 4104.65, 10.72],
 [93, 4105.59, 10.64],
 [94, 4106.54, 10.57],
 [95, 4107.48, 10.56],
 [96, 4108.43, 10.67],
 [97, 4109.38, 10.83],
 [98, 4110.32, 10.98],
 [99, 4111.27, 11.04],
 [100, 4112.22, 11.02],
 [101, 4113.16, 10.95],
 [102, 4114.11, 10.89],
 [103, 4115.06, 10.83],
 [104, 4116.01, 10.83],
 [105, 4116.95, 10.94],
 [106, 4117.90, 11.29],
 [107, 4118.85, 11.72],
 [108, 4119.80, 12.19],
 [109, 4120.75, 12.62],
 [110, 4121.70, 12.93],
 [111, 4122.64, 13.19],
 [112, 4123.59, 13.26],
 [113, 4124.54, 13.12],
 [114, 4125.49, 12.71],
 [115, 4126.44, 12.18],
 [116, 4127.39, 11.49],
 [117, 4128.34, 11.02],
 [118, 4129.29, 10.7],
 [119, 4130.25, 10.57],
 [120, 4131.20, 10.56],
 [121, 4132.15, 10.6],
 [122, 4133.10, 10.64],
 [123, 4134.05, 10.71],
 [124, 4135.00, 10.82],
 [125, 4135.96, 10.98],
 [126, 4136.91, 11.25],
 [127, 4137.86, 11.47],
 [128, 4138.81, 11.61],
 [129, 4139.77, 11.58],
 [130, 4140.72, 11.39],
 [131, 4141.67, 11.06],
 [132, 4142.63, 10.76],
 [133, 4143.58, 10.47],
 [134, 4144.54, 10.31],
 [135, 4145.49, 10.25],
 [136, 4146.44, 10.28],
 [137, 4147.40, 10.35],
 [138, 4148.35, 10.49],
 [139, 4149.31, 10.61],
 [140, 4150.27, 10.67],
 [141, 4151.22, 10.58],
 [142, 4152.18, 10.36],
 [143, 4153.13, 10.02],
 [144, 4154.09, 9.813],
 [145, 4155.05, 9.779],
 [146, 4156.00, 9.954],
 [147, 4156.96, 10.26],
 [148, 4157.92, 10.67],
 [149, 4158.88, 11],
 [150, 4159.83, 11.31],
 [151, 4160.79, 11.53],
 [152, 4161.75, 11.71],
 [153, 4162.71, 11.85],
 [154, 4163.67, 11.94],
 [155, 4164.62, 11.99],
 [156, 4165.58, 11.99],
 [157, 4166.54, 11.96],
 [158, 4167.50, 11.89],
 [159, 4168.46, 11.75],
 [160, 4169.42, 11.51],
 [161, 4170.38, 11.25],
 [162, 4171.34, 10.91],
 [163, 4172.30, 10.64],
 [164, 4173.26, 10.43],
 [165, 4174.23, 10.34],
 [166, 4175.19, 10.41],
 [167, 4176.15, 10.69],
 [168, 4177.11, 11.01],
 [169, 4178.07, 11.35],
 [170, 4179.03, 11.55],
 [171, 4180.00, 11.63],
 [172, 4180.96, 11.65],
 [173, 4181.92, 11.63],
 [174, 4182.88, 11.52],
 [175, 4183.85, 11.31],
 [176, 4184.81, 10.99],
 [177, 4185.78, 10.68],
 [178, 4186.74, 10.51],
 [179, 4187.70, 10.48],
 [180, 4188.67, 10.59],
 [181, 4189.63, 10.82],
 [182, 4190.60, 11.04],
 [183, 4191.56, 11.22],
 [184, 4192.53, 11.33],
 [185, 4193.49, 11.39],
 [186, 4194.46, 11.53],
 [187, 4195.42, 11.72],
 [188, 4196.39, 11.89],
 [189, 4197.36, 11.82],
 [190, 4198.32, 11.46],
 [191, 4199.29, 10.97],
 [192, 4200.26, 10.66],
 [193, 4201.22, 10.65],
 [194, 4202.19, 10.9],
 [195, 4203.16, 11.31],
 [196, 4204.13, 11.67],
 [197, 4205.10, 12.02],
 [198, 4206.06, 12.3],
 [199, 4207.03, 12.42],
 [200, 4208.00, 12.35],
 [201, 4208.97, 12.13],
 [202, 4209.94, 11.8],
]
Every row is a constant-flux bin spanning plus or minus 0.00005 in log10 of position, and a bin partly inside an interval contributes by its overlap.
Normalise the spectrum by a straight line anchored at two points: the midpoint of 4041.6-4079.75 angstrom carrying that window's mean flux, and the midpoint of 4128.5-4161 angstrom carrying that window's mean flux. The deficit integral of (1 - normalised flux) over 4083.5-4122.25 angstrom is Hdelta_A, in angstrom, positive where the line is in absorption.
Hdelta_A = -3.5 angstrom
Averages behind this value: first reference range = 10.4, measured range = 11.5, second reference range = 10.7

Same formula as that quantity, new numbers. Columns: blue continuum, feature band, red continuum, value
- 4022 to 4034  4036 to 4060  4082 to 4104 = 2.57 angstrom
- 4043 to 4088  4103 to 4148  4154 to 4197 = -1.13 angstrom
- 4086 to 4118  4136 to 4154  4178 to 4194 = 0.82 angstrom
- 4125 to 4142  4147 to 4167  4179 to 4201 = 0.54 angstrom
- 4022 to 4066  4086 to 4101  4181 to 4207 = -1.43 angstrom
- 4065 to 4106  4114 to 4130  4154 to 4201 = -0.92 angstrom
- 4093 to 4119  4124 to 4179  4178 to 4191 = 0.44 angstrom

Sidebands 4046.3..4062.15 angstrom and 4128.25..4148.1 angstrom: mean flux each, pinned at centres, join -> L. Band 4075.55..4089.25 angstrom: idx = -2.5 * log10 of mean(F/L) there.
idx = -0.10 mag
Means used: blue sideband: 10.3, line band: 11.5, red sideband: 10.8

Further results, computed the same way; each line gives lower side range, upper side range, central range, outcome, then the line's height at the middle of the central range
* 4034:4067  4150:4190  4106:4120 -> -0.03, 10.7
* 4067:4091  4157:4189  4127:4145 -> 0.03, 11.3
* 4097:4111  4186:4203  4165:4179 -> -0.01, 11.1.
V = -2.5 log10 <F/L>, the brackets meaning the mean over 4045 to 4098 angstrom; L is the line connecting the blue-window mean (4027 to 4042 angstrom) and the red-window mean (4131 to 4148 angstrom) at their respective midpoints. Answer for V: 0.01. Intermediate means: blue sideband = 11.2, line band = 10.9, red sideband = 10.8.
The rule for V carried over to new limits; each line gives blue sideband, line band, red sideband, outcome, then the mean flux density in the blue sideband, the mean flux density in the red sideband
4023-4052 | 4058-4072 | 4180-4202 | 0.03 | 10.8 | 11.2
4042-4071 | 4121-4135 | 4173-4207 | -0.09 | 10.3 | 11.2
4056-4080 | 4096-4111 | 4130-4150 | -0.02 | 10.6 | 10.8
